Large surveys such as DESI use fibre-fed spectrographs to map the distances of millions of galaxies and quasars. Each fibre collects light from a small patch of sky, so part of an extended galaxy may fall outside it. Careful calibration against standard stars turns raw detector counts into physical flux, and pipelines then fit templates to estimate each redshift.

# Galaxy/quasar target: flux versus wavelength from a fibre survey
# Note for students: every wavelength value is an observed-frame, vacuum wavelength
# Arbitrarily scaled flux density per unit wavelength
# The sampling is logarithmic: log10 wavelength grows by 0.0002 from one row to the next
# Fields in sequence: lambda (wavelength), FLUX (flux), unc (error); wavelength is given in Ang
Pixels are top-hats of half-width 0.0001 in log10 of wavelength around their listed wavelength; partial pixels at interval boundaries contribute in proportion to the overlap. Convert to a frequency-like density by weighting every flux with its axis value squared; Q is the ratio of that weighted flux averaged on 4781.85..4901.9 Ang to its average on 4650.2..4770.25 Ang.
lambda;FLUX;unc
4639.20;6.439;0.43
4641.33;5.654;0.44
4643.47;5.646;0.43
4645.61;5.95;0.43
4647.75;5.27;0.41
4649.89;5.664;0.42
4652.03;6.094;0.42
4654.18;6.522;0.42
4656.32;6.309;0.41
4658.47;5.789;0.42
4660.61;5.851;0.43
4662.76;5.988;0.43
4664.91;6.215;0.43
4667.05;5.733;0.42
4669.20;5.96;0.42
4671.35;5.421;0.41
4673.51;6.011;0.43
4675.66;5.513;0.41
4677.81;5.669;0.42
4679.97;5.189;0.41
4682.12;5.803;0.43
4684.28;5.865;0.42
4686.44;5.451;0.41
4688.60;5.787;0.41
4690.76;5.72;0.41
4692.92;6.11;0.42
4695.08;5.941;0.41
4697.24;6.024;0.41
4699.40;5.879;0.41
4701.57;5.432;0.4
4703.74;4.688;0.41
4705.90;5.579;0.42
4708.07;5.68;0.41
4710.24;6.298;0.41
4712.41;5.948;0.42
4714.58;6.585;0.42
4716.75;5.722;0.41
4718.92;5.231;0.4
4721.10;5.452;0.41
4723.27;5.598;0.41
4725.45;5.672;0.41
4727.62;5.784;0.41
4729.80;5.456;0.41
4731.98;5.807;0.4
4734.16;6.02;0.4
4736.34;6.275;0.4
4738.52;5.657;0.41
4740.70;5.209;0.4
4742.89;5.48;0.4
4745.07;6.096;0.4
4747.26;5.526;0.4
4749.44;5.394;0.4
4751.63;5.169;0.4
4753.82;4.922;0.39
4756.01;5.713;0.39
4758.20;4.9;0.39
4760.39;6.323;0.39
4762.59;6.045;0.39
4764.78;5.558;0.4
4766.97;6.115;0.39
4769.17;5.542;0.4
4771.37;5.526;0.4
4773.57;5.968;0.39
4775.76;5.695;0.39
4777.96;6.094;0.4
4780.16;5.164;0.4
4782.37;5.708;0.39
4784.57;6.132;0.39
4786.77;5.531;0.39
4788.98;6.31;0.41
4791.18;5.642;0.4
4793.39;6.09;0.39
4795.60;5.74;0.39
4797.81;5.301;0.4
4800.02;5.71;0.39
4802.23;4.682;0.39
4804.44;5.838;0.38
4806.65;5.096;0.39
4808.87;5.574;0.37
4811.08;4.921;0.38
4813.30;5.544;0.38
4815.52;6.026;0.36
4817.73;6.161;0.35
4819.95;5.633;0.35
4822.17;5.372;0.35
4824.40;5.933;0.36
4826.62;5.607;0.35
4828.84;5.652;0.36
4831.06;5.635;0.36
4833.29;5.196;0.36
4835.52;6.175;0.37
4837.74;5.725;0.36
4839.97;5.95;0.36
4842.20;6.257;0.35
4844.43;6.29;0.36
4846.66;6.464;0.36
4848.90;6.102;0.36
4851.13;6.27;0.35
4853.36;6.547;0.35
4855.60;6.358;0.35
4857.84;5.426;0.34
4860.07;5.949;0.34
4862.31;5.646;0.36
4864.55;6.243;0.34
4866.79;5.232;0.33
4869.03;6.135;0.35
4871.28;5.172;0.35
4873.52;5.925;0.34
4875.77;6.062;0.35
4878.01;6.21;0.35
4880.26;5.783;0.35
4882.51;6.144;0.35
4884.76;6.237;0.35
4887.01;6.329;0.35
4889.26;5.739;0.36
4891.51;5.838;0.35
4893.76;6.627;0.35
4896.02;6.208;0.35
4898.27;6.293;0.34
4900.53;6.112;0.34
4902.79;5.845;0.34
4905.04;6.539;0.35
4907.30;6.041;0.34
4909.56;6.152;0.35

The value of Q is 1.08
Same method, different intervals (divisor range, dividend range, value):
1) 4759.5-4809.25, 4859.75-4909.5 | 1.10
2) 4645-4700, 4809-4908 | 1.10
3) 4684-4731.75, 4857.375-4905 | 1.12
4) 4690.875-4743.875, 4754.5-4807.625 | 1.02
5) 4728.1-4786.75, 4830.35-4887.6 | 1.10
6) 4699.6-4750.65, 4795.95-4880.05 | 1.07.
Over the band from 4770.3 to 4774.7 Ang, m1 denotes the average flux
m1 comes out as 5.76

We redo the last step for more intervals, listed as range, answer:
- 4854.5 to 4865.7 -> 5.92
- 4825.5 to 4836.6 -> 5.65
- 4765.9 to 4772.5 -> 5.72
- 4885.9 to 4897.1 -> 6.15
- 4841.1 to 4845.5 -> 6.27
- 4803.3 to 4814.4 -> 5.39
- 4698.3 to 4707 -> 5.4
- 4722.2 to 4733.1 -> 5.66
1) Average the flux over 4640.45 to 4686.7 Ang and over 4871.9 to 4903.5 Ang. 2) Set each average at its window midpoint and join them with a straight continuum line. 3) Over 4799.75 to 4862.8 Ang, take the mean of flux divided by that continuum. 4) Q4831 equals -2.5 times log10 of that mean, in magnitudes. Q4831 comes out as 0.042 mag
